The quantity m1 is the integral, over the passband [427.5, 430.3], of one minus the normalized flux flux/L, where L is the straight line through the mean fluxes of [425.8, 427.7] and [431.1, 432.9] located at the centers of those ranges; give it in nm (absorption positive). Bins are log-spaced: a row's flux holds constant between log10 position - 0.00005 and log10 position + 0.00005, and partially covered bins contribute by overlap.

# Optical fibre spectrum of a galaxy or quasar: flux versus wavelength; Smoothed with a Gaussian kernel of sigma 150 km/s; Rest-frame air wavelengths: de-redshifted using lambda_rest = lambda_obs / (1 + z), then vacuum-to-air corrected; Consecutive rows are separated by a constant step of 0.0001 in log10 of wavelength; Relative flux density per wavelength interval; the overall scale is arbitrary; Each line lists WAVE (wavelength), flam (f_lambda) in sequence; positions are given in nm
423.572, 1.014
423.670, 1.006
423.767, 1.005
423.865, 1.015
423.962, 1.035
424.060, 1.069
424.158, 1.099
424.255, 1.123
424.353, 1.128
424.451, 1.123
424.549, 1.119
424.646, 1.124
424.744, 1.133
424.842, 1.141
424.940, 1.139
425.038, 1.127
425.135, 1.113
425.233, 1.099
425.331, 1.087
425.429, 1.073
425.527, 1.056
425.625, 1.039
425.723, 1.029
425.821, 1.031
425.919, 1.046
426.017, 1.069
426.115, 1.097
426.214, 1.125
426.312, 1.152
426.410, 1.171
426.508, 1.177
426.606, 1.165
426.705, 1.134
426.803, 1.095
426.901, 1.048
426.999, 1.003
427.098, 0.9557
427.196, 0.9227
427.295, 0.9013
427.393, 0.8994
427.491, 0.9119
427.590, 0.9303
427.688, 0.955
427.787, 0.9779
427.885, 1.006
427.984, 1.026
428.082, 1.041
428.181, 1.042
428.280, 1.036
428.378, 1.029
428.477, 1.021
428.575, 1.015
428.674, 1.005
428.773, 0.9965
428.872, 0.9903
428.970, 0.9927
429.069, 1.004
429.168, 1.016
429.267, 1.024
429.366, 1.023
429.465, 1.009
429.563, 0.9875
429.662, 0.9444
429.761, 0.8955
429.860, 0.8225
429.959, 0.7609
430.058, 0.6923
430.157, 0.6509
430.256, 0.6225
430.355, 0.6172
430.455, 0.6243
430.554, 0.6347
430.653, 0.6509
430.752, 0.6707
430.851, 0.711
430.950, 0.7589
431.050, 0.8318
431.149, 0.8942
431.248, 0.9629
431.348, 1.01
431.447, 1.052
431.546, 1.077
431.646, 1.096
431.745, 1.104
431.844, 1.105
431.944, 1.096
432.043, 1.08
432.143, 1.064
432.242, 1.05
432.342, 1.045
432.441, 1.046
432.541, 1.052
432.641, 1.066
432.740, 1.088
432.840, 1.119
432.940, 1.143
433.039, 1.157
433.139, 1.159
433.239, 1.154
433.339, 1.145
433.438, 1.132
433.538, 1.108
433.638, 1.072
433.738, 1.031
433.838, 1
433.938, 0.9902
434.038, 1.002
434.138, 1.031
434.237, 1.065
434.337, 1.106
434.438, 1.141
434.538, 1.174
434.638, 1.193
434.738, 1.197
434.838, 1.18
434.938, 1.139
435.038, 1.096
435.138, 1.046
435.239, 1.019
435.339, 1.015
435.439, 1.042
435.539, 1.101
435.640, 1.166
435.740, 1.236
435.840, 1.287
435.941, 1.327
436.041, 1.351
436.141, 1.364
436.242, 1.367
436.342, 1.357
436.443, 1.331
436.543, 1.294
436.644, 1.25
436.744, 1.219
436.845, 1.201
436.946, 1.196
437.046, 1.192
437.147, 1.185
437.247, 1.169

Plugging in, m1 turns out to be 0.27 nm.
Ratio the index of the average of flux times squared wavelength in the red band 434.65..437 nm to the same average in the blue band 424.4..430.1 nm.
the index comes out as 1.2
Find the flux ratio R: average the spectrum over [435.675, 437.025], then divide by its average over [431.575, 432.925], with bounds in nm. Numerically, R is 1.19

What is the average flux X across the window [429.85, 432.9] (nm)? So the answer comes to 0.907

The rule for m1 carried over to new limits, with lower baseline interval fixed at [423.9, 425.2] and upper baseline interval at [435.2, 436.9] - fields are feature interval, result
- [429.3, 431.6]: 0.69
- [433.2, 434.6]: 0.15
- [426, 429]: 0.30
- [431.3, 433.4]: 0.18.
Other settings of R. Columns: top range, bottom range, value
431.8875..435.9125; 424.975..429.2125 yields 1.06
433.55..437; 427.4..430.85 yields 1.30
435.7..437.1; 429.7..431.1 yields 1.80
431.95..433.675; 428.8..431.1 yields 1.33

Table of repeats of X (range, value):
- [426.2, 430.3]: 0.98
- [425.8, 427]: 1.11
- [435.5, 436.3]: 1.28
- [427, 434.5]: 0.975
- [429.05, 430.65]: 0.824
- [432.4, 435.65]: 1.1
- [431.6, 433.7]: 1.1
